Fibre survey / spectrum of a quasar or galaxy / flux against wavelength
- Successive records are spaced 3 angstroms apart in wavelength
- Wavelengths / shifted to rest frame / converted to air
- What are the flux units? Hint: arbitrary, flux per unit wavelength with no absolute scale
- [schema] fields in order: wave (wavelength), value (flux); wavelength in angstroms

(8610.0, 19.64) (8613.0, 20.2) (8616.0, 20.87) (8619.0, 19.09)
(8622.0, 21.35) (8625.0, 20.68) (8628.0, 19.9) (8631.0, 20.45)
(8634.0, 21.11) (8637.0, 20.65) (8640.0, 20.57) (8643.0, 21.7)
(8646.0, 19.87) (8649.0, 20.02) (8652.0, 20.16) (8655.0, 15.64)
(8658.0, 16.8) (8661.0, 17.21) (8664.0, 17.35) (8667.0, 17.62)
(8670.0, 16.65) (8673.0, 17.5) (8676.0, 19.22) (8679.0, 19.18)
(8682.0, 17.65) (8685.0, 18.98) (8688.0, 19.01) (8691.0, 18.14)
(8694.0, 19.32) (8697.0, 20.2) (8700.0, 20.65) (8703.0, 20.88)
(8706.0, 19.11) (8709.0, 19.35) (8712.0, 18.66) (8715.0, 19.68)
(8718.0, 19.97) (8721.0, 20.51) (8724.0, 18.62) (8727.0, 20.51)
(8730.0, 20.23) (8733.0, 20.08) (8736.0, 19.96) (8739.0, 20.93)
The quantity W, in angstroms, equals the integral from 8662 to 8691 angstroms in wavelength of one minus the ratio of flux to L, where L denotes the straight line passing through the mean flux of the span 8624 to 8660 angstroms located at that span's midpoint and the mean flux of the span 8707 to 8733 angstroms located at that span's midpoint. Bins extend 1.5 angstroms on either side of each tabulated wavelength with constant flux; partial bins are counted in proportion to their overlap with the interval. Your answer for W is 2.37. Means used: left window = 19.7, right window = 19.7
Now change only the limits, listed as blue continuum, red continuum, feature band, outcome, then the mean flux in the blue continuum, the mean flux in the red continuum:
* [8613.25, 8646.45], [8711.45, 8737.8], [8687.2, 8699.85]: 0.48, 20.6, 19.9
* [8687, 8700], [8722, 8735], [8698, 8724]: -0.23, 19.3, 19.9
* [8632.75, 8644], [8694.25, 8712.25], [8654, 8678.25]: 3.73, 21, 19.9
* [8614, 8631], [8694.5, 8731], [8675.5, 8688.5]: 0.82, 20.4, 19.8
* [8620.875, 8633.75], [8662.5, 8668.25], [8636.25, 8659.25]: -0.55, 20.6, 17.5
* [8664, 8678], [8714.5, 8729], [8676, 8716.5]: -1.04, 17.8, 19.9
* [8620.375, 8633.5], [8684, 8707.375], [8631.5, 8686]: 3.61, 20.6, 19.6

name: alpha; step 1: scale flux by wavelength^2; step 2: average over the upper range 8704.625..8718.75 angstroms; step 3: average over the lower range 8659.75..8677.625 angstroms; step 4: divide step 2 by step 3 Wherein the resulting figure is 1.1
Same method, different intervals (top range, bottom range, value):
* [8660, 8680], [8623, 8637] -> 0.87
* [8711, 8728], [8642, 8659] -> 1.05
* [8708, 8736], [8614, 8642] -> 0.98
